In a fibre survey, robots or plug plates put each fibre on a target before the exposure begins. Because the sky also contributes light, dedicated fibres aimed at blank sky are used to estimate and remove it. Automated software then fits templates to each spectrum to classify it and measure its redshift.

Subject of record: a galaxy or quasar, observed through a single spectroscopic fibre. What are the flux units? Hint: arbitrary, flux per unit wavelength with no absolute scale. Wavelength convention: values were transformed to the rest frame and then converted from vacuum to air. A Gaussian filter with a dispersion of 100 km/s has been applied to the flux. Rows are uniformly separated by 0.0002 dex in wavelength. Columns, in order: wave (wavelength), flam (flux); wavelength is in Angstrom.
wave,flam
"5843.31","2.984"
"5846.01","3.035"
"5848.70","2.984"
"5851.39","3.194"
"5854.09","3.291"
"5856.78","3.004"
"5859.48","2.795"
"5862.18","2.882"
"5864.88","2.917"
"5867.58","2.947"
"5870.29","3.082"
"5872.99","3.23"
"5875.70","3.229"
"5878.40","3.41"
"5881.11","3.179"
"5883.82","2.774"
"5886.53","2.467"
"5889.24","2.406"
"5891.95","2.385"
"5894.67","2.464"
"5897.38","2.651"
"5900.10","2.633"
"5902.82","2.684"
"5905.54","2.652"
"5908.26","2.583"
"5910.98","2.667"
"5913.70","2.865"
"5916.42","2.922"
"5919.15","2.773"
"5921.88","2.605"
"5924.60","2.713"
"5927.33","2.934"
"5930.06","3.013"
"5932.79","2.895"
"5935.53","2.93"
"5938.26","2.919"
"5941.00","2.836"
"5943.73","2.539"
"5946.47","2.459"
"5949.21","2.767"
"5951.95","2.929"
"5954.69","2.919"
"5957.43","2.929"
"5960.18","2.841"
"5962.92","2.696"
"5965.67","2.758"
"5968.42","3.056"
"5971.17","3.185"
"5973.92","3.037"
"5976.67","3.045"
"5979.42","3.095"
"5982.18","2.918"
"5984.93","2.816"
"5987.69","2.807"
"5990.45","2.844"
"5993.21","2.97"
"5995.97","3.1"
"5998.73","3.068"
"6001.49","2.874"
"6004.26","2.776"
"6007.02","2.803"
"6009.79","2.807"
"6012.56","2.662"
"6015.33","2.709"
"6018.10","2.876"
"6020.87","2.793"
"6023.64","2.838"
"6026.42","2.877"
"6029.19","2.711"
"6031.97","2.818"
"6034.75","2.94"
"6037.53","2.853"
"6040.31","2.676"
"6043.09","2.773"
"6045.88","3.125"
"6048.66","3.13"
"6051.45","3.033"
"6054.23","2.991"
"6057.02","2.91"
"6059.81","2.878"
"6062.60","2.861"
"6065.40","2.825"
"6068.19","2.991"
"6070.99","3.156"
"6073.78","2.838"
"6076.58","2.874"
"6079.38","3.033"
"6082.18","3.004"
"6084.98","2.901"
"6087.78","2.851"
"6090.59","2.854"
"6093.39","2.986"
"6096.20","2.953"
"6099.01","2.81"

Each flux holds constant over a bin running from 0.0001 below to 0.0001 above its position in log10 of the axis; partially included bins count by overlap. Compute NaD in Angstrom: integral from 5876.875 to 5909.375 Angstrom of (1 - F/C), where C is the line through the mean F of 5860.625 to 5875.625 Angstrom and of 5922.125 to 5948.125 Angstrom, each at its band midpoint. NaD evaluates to 2.73 Angstrom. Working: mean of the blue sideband 3.03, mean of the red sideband 2.8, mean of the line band 2.69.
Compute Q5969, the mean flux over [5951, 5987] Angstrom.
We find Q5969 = 2.94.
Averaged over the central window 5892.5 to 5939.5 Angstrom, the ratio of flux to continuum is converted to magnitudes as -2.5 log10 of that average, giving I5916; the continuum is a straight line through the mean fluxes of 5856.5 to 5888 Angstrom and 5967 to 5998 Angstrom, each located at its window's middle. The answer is 0.09 mag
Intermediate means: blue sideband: 2.99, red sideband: 2.99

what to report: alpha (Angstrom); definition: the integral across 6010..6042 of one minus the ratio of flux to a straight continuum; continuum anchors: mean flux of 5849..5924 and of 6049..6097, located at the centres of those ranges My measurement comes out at 1.3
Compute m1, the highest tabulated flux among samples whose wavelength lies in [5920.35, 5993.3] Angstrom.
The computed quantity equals 3.185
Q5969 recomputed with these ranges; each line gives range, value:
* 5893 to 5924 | 2.68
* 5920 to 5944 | 2.83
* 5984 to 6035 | 2.84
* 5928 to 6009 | 2.89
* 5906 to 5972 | 2.82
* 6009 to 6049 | 2.83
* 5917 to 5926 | 2.72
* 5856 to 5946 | 2.81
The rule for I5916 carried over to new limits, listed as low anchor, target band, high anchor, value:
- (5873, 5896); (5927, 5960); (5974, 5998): 0.02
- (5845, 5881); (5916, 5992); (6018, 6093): 0.05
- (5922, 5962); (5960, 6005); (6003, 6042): -0.05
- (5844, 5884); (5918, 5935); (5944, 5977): 0.04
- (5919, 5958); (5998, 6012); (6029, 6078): 0.01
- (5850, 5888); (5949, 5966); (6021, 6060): 0.04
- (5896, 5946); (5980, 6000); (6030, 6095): -0.04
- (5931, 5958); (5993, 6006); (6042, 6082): -0.03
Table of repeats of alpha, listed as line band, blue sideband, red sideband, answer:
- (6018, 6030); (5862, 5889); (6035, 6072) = 0.52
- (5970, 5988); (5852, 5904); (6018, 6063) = -0.71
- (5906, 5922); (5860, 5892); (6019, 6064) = 0.97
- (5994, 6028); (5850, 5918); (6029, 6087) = 0.64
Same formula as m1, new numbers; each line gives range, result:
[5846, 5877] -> 3.291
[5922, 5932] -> 3.013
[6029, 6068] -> 3.13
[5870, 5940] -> 3.41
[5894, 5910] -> 2.684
